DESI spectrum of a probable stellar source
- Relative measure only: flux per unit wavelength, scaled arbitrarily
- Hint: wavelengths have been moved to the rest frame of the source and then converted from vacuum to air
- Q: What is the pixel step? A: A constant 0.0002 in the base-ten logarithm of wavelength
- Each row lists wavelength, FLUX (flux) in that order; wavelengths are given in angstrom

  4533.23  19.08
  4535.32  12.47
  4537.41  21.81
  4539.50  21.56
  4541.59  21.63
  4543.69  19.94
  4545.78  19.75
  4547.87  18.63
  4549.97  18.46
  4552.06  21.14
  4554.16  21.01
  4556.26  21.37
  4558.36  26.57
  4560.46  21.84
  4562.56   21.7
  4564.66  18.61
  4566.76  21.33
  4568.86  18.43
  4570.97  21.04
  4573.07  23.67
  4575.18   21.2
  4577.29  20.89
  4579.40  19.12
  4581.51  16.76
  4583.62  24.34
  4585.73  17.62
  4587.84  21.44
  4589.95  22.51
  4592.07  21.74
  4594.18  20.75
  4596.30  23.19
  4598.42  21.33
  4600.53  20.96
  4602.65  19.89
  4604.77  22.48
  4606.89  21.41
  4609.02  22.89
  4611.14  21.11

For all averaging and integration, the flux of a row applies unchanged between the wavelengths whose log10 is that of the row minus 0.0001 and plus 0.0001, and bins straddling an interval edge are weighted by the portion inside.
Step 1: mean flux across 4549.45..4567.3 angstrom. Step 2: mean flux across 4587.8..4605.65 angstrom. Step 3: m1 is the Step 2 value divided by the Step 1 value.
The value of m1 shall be 1.0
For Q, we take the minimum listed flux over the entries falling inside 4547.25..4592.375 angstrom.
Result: 16.76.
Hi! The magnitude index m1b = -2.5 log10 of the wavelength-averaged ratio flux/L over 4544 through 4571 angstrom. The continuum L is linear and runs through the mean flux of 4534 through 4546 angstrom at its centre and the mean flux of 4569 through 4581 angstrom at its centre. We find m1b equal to -0.03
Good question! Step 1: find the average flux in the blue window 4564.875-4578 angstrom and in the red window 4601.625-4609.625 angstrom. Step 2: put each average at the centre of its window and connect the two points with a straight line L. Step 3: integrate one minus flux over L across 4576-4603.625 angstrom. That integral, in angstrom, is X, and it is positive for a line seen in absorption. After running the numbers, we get 0.6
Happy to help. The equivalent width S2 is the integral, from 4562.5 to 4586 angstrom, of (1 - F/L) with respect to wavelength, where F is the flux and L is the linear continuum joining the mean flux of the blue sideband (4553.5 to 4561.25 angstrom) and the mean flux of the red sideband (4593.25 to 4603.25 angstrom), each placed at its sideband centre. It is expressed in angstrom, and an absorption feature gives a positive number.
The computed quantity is 1.85 angstrom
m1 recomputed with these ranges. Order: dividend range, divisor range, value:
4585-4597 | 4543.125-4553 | 1.09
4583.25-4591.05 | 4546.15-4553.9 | 1.08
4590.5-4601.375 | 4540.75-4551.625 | 1.10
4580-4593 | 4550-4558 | 0.97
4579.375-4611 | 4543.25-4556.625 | 1.06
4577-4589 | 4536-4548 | 0.98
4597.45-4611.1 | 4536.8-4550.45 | 1.06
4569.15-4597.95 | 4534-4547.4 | 1.08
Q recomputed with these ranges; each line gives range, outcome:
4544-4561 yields 18.46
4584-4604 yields 17.62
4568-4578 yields 18.43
